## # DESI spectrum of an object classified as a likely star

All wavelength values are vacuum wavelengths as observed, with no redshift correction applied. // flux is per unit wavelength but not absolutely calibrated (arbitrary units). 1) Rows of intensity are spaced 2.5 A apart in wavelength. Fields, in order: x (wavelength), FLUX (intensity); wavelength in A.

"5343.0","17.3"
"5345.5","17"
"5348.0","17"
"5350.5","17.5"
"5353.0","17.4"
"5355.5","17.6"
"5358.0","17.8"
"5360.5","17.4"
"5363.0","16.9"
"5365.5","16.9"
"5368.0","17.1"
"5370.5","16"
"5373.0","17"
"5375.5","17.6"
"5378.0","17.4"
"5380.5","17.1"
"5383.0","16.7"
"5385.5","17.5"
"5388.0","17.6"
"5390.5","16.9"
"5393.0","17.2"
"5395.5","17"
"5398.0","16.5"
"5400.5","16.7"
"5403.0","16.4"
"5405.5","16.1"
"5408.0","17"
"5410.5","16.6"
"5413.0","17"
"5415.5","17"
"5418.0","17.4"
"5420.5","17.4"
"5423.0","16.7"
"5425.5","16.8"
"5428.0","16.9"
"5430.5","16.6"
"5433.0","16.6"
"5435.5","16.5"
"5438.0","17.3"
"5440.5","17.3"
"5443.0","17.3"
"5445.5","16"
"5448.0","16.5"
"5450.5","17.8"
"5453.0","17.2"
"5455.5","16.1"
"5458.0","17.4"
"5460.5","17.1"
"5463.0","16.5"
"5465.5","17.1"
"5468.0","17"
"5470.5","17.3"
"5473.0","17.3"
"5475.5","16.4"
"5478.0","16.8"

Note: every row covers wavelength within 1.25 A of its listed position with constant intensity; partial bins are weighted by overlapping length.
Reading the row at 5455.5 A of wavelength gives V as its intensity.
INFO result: 16.1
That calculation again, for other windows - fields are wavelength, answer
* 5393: 17.2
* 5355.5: 17.6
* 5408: 17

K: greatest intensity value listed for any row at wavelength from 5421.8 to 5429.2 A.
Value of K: 16.9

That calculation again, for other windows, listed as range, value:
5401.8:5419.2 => 17.4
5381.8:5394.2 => 17.6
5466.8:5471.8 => 17.3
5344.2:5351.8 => 17.5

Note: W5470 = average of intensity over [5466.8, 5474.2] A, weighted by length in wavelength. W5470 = 17.2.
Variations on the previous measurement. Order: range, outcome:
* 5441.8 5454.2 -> 17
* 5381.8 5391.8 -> 17.2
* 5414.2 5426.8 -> 17.1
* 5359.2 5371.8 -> 16.9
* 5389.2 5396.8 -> 17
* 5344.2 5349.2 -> 17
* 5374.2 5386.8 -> 17.3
